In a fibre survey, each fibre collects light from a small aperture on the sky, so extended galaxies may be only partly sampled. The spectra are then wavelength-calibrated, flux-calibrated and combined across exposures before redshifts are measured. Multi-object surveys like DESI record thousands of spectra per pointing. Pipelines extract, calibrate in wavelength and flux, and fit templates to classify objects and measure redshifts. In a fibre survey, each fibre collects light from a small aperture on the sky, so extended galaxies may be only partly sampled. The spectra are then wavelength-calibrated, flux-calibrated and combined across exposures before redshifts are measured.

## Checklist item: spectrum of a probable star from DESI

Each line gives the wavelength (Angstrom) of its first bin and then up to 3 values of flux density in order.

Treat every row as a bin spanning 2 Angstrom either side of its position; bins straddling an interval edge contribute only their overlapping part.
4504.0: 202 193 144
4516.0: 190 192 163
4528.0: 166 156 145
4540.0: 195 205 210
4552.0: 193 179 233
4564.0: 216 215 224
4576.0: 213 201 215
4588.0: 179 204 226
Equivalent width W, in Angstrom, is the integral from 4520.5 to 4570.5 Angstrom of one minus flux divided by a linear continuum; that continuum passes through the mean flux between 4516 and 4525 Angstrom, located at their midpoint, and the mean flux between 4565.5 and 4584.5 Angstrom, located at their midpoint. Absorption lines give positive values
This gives 1.73 Angstrom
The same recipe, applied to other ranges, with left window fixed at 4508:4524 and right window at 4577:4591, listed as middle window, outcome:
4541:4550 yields -1.0 Angstrom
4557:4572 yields -2.0 Angstrom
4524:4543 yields 1.6 Angstrom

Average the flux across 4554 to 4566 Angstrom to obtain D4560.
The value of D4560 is 209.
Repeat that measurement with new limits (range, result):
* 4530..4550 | 182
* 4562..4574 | 218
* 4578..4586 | 208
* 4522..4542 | 165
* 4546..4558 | 194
